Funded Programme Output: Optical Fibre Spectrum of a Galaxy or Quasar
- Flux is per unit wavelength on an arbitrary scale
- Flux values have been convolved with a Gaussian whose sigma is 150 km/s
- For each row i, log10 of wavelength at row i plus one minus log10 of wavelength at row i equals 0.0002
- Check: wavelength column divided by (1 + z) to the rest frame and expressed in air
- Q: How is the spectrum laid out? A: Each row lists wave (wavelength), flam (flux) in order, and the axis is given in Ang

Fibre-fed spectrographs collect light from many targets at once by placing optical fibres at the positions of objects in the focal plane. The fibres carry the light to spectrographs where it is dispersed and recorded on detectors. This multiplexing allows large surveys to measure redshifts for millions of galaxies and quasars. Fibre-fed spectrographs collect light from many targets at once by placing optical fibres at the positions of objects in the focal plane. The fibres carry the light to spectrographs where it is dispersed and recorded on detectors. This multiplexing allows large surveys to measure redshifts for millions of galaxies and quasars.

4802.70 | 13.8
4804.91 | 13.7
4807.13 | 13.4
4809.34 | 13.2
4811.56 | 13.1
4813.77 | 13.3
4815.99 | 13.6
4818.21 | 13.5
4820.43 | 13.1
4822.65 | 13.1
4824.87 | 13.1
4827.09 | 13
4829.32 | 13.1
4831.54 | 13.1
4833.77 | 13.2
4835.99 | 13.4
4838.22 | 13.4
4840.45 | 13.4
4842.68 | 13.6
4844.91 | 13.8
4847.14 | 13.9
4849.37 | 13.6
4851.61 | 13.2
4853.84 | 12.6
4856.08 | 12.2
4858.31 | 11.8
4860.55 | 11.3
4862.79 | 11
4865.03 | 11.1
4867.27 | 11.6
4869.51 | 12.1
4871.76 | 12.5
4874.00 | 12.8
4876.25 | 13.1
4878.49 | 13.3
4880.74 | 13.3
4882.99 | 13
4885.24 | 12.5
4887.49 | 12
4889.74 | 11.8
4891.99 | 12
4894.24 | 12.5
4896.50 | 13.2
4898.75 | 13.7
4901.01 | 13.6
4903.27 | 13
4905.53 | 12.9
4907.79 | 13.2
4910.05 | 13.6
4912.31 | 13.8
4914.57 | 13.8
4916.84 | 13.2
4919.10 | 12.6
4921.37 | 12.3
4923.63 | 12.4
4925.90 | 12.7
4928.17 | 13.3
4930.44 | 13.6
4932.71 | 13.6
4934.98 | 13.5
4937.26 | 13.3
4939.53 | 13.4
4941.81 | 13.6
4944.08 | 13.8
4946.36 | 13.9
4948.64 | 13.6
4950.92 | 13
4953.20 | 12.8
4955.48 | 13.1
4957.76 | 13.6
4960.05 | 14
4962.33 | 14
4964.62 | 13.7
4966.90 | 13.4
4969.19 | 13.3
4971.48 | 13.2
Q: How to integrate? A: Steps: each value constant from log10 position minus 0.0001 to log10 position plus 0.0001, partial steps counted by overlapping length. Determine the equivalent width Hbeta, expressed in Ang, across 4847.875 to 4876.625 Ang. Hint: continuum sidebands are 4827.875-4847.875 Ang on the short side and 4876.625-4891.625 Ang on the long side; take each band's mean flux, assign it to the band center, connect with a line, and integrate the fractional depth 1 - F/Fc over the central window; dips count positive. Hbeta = 1.7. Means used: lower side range 13.4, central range 12.2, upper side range 12.6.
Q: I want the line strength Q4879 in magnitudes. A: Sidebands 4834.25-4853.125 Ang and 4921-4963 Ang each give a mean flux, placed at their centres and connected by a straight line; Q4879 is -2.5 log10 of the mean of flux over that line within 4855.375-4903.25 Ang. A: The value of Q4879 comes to 0.09 mag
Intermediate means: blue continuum 13.5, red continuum 13.4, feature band 12.4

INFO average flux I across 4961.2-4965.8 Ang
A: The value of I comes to 13.9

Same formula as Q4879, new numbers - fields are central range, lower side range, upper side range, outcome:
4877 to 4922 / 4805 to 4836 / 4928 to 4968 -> 0.04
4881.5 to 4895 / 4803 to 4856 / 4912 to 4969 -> 0.09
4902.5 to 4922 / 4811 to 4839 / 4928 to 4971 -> 0.02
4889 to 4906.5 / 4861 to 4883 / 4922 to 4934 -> -0.02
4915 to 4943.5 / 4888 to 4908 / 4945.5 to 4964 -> 0.00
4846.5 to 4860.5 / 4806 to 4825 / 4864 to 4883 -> 0.00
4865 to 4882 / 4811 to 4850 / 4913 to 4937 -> 0.06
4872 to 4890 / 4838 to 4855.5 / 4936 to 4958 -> 0.05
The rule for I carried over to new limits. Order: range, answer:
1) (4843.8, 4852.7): 13.6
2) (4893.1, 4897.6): 12.8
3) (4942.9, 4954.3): 13.4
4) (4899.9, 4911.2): 13.3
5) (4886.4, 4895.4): 12.1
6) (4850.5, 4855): 12.9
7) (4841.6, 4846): 13.7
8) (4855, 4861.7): 11.8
